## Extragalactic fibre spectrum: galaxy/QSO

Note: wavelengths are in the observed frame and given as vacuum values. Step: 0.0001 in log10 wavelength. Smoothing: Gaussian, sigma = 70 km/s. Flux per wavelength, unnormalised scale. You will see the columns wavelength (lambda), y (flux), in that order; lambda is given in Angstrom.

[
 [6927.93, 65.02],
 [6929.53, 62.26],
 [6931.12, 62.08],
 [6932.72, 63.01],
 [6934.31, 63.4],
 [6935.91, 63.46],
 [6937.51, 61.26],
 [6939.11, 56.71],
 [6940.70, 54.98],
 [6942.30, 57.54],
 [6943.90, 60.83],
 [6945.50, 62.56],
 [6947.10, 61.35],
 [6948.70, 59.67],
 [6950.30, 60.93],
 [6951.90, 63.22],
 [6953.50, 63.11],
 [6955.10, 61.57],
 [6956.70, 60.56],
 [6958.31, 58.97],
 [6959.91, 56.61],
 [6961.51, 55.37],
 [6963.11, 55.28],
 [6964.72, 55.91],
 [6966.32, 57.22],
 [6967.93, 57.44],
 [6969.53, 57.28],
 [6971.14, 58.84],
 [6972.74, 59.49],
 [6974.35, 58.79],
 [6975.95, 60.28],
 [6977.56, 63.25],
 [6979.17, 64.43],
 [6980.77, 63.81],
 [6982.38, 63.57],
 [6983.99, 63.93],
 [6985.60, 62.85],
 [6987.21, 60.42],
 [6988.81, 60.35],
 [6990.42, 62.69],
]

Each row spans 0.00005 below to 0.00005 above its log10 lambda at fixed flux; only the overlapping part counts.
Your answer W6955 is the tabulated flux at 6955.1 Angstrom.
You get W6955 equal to 61.57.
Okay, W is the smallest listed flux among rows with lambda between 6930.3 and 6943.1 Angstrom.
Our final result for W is 54.98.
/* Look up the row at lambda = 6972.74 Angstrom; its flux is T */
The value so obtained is 59.49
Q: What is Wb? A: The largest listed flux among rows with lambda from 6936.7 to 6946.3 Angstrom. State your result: 62.56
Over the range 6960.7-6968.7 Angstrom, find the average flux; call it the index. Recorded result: 56.2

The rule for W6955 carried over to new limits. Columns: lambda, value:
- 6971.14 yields 58.84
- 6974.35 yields 58.79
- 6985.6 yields 62.85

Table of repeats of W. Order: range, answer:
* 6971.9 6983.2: 58.79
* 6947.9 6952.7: 59.67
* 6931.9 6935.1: 63.01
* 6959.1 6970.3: 55.28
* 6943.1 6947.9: 60.83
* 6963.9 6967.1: 55.91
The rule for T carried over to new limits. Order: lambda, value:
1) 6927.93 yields 65.02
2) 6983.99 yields 63.93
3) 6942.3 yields 57.54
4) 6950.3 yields 60.93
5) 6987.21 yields 60.42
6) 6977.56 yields 63.25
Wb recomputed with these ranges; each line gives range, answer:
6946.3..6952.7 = 63.22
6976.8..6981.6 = 64.43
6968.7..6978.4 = 63.25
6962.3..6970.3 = 57.44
